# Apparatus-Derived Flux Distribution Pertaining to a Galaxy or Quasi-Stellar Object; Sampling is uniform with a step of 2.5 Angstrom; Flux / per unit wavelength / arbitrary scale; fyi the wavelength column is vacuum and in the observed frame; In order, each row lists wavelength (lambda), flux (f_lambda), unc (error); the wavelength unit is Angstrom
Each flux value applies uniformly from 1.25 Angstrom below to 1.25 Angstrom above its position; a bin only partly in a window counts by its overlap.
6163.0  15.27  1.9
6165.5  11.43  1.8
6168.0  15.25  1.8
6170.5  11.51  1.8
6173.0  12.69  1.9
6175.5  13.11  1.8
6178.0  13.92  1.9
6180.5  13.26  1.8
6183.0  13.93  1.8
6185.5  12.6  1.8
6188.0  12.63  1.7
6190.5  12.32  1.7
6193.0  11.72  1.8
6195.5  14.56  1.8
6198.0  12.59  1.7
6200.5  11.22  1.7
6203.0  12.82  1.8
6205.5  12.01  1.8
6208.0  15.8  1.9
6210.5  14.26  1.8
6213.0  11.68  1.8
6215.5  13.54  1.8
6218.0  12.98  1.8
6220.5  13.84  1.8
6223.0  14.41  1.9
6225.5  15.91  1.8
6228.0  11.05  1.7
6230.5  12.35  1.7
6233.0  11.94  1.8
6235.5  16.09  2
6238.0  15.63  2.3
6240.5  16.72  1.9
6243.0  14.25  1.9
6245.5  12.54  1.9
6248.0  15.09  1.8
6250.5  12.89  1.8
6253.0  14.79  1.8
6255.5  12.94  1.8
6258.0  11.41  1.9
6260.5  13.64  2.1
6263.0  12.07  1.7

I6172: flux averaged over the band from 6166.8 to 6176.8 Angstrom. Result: 13.1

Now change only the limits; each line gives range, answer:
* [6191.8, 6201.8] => 12.5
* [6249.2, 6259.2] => 13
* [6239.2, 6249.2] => 14.7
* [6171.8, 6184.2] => 13.4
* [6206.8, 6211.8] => 15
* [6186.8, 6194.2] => 12.2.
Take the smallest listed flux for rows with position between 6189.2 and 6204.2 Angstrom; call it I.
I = 11.22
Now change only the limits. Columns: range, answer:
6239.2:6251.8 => 12.54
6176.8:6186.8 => 12.6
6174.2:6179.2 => 13.11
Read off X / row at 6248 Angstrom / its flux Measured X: 15.09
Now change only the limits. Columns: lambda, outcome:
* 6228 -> 11.05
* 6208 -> 15.8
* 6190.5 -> 12.32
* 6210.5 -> 14.26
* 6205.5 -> 12.01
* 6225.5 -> 15.91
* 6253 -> 14.79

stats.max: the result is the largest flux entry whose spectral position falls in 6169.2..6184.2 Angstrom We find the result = 13.93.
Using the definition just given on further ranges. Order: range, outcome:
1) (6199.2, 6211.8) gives 15.8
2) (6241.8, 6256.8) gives 15.09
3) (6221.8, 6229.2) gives 15.91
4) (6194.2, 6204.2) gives 14.56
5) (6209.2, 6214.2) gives 14.26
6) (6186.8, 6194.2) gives 12.63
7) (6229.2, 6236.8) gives 16.09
